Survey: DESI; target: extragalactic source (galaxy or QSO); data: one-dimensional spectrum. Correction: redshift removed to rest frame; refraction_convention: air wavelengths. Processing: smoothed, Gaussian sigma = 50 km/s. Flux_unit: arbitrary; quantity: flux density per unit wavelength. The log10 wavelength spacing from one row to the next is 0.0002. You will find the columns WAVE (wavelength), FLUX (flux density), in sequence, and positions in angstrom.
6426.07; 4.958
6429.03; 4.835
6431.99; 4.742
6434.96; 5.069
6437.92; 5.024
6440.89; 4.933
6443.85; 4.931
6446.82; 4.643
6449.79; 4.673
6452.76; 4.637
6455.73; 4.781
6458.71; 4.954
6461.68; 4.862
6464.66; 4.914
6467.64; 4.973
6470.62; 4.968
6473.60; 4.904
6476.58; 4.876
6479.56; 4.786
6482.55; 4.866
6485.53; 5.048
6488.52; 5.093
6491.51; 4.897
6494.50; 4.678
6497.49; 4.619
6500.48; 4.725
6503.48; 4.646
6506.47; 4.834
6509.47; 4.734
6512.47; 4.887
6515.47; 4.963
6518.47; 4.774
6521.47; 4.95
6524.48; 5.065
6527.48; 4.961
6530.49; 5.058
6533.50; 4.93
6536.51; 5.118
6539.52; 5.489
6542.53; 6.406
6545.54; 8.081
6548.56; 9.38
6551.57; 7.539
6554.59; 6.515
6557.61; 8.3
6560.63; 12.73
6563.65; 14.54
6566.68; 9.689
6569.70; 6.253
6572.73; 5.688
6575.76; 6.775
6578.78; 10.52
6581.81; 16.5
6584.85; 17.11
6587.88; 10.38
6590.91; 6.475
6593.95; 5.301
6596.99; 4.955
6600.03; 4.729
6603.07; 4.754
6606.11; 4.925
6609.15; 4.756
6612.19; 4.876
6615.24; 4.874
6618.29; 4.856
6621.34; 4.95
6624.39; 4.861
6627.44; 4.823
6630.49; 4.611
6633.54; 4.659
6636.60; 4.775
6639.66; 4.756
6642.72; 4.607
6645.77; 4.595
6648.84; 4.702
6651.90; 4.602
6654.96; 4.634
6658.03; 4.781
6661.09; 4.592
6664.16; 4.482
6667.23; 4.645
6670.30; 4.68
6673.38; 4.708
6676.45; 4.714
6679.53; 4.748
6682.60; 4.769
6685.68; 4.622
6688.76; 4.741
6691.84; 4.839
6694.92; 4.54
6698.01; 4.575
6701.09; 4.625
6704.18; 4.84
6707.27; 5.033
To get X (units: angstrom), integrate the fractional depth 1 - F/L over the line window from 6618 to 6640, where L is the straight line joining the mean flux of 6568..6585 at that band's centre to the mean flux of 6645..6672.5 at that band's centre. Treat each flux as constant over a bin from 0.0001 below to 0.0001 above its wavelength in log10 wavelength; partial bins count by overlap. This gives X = 5.9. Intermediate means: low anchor 9.94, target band 4.78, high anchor 4.64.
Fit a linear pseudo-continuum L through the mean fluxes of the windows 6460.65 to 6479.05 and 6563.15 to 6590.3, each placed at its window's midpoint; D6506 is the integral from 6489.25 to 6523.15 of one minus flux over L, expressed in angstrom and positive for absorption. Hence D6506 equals 9.9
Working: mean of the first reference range 4.91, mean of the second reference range 10.5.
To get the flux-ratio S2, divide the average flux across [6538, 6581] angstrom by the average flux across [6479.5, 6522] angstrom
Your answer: 1.8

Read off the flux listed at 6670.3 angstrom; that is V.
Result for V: 4.68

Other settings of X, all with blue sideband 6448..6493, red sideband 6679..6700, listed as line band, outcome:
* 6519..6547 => -4.1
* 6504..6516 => 0.0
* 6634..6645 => 0.1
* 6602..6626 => -0.5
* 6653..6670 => 0.3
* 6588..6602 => -3.1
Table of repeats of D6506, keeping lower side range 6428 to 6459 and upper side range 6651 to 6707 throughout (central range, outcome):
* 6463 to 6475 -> -0.30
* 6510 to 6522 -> -0.22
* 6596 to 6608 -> -0.26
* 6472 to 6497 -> -0.39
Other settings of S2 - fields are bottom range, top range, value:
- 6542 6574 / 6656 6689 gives 0.54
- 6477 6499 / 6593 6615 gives 1.01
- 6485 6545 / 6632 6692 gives 0.93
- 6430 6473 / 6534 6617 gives 1.61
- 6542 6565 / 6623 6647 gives 0.51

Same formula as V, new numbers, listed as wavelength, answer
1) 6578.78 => 10.52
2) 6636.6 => 4.775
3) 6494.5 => 4.678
